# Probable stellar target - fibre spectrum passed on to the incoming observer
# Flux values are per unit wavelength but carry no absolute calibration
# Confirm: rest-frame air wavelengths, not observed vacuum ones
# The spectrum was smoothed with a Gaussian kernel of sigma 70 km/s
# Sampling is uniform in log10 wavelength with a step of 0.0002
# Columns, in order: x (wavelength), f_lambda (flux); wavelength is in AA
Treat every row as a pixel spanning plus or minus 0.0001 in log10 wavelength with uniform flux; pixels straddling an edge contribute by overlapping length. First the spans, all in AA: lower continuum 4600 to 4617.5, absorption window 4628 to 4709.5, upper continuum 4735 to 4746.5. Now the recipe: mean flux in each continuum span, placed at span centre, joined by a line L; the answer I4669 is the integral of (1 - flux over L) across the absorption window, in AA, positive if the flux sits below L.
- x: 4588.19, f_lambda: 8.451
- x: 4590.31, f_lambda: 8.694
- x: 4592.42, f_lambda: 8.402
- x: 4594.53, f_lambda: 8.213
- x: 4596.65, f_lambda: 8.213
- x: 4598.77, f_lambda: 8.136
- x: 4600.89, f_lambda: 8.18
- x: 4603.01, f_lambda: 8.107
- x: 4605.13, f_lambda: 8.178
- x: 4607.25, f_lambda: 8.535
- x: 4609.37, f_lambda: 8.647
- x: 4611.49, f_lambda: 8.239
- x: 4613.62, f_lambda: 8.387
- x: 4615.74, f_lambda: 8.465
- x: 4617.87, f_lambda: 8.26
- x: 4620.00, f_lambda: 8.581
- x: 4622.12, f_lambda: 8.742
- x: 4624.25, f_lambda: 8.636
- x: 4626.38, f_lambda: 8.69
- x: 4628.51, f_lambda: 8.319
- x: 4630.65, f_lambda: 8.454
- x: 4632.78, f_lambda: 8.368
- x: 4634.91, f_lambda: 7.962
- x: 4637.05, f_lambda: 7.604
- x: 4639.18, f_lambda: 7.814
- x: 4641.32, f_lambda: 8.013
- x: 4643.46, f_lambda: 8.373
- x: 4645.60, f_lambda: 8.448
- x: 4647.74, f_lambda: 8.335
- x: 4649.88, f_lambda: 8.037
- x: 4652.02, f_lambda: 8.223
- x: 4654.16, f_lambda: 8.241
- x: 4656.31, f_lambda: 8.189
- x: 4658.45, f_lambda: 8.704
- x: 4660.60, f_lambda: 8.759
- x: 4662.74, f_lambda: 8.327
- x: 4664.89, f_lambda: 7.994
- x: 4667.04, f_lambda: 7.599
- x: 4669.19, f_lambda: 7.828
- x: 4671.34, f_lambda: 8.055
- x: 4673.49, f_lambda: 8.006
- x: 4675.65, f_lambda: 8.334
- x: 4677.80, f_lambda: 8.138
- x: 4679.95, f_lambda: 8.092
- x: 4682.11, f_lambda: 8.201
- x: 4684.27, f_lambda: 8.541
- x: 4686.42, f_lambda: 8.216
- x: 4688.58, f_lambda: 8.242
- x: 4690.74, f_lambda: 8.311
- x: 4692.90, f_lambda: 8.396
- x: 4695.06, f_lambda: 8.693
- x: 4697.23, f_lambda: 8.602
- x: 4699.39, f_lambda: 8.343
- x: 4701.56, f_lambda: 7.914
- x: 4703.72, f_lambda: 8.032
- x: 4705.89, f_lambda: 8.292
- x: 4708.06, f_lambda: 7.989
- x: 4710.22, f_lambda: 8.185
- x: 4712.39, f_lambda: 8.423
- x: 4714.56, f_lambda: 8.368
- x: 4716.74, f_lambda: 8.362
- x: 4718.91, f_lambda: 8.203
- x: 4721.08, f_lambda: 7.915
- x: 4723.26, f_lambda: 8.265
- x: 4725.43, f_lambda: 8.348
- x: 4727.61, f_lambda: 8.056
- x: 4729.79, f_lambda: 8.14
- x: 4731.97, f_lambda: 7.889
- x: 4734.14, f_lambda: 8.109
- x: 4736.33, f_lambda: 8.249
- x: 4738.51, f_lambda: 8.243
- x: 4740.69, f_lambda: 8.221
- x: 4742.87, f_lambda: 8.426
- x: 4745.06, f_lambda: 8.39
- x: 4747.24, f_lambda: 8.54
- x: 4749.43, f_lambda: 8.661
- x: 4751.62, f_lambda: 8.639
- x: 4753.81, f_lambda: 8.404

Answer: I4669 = 1.1 AA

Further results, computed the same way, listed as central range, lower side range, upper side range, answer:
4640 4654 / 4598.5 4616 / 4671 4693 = 0.1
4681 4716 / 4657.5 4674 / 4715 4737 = -0.6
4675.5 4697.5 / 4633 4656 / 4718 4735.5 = -0.6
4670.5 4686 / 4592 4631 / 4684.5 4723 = 0.2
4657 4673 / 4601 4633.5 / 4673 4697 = 0.3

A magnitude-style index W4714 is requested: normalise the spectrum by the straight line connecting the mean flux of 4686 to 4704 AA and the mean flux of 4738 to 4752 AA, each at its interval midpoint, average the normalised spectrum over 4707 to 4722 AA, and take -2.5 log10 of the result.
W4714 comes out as 0.02 mag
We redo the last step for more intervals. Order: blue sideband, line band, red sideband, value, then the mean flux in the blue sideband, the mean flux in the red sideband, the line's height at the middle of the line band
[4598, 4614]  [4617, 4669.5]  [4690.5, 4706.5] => 0.01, 8.3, 8.32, 8.31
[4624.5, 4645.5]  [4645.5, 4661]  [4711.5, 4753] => -0.02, 8.21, 8.29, 8.22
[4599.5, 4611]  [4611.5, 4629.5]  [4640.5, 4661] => -0.02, 8.32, 8.32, 8.32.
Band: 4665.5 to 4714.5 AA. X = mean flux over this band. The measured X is 8.2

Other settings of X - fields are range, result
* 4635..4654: 8.11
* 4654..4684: 8.18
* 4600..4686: 8.27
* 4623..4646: 8.24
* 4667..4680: 8.04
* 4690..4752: 8.28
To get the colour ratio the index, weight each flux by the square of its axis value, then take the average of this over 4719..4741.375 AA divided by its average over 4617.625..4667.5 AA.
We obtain 1.02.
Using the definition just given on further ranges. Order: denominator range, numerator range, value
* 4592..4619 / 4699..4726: 1.03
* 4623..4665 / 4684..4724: 1.02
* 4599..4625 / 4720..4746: 1.03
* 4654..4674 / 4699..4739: 1.02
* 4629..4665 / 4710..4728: 1.03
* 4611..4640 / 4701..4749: 1.03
